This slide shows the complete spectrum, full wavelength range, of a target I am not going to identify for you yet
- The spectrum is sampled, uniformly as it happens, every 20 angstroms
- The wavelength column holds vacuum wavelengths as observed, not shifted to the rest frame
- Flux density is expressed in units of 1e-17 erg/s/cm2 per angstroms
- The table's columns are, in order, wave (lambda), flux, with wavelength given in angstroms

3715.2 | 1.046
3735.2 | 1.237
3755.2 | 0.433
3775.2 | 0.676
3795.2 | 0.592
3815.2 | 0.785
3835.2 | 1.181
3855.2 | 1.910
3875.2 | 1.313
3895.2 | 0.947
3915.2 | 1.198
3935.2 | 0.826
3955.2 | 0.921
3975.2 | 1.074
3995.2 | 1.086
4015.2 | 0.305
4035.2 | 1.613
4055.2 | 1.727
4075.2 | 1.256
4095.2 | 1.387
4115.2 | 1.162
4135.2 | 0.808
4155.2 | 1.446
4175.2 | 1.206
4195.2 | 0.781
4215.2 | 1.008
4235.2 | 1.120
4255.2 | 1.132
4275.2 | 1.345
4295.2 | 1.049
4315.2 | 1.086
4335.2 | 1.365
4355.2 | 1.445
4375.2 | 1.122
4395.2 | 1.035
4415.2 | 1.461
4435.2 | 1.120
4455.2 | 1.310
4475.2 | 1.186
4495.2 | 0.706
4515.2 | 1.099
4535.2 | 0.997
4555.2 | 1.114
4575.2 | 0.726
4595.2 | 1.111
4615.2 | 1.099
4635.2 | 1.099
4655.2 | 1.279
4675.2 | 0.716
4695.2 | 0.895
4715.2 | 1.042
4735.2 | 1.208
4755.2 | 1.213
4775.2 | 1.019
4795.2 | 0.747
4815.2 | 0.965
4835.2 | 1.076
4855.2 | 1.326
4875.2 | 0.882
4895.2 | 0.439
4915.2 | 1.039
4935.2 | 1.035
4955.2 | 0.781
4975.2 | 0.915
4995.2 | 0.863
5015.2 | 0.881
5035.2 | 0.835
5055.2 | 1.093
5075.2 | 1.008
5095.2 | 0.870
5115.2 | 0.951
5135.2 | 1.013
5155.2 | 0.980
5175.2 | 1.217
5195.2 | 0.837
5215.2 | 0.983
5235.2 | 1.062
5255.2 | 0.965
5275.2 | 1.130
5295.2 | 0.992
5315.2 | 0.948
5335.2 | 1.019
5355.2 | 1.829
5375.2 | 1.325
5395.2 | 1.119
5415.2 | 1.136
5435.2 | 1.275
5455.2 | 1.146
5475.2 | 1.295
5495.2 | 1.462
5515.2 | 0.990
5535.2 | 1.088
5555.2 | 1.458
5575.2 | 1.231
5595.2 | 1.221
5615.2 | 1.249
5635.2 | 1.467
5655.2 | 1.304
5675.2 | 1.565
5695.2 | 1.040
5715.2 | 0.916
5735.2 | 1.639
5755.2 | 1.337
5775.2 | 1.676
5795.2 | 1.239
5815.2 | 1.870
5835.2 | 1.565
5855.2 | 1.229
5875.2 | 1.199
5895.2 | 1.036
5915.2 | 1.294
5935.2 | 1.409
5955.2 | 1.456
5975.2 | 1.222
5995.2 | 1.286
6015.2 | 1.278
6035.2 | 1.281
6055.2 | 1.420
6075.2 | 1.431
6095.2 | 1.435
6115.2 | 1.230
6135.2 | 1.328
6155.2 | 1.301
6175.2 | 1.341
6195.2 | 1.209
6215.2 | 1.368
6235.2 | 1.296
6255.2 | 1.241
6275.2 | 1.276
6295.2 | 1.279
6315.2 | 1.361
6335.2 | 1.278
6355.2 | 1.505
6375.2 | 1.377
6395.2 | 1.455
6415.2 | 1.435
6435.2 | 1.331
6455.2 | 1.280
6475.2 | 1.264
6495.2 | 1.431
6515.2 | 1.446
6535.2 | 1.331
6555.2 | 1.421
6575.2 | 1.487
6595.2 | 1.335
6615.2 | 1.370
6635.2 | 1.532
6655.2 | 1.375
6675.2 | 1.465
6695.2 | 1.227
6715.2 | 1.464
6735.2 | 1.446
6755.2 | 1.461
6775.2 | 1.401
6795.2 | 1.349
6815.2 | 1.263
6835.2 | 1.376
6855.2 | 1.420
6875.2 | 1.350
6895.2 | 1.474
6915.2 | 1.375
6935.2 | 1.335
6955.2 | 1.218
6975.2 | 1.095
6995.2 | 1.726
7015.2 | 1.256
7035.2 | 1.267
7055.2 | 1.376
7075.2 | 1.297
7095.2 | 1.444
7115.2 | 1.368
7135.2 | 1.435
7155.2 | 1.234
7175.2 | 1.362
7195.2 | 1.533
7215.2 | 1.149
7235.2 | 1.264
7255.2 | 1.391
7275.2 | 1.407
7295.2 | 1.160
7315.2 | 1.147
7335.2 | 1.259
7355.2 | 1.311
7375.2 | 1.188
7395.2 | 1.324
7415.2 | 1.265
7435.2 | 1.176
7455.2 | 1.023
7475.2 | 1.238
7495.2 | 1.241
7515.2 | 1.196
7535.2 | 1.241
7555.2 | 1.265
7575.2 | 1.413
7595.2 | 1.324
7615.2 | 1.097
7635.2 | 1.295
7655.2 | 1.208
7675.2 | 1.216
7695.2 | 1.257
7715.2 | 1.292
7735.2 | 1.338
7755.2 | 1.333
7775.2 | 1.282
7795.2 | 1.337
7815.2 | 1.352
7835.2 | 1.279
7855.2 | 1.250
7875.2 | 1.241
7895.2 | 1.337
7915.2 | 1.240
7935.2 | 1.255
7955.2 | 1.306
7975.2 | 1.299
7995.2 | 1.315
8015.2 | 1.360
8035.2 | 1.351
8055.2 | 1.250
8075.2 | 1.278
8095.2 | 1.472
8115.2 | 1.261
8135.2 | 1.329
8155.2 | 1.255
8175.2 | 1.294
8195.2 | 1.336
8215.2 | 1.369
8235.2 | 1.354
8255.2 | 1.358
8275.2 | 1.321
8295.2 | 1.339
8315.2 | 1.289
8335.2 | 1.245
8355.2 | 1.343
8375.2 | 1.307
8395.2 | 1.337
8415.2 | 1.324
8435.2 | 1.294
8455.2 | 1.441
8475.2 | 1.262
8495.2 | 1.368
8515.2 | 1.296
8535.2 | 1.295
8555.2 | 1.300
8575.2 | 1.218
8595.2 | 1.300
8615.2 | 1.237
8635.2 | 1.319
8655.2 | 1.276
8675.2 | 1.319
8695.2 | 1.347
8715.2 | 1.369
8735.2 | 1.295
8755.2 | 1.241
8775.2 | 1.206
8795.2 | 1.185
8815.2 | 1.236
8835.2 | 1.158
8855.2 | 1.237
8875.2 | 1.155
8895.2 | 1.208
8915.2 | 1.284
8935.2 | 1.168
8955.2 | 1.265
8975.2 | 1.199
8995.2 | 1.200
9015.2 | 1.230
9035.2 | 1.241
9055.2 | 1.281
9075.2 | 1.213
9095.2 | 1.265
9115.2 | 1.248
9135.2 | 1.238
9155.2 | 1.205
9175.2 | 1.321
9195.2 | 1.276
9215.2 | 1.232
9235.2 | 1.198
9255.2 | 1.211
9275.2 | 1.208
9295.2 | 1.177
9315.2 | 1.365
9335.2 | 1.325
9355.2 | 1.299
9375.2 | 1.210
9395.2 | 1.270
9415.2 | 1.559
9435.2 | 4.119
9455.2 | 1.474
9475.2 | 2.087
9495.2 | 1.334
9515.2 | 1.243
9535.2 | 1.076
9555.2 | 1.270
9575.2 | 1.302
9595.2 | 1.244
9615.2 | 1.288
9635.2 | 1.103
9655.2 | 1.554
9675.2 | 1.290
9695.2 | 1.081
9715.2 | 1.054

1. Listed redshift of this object 0.44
